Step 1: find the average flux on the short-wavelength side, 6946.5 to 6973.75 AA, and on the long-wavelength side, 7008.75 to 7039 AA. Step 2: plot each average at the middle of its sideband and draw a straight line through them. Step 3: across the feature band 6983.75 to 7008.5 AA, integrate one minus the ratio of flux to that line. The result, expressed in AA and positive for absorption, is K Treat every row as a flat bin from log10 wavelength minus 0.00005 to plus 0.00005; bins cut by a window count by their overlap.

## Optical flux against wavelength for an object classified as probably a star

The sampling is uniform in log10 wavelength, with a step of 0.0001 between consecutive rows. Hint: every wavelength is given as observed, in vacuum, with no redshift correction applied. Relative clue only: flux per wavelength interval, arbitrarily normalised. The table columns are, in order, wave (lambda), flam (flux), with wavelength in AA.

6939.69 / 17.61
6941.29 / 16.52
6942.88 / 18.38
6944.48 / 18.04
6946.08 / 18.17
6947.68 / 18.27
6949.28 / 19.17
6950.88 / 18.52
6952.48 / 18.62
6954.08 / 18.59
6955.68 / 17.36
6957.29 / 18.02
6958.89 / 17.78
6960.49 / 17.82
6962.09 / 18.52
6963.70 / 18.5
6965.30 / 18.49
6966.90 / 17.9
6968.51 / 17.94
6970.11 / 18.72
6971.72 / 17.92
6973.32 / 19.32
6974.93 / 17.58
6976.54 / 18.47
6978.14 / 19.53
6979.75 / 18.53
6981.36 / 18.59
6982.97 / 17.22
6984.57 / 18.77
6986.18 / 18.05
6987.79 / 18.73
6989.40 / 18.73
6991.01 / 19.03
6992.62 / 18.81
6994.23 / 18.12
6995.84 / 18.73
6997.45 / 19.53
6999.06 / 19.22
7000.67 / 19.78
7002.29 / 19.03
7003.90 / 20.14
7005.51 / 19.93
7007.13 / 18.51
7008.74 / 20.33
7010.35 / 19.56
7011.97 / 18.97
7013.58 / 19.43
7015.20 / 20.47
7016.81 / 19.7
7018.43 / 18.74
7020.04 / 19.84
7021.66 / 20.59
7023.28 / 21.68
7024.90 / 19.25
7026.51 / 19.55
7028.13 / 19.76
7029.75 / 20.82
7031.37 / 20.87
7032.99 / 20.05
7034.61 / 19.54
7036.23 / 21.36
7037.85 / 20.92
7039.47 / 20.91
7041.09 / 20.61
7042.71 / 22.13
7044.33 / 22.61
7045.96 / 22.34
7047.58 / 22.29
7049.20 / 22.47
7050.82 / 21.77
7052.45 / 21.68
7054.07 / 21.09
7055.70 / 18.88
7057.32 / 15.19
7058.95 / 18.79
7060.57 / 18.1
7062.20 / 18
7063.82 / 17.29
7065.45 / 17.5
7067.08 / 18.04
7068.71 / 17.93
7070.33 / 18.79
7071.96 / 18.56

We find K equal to 0.4 AA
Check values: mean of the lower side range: 18.3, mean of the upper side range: 20.1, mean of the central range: 19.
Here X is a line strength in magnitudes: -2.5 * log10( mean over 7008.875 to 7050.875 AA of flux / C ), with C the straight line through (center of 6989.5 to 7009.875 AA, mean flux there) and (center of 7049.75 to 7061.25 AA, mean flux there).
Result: -0.07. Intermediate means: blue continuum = 19.3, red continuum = 19.4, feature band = 20.6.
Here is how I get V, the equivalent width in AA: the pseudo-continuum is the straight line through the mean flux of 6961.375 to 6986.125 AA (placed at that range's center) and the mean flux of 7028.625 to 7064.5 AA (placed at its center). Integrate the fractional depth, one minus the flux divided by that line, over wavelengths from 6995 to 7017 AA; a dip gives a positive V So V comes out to -0.3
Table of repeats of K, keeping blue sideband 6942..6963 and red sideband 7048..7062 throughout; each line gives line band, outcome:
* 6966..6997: 0.3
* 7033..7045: -1.0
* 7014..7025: -0.5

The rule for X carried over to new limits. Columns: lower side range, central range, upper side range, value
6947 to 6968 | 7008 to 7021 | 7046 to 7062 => -0.02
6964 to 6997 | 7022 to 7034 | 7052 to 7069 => -0.11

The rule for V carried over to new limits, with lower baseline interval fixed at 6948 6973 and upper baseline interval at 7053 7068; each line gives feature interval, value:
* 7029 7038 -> -1.18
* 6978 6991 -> -0.18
